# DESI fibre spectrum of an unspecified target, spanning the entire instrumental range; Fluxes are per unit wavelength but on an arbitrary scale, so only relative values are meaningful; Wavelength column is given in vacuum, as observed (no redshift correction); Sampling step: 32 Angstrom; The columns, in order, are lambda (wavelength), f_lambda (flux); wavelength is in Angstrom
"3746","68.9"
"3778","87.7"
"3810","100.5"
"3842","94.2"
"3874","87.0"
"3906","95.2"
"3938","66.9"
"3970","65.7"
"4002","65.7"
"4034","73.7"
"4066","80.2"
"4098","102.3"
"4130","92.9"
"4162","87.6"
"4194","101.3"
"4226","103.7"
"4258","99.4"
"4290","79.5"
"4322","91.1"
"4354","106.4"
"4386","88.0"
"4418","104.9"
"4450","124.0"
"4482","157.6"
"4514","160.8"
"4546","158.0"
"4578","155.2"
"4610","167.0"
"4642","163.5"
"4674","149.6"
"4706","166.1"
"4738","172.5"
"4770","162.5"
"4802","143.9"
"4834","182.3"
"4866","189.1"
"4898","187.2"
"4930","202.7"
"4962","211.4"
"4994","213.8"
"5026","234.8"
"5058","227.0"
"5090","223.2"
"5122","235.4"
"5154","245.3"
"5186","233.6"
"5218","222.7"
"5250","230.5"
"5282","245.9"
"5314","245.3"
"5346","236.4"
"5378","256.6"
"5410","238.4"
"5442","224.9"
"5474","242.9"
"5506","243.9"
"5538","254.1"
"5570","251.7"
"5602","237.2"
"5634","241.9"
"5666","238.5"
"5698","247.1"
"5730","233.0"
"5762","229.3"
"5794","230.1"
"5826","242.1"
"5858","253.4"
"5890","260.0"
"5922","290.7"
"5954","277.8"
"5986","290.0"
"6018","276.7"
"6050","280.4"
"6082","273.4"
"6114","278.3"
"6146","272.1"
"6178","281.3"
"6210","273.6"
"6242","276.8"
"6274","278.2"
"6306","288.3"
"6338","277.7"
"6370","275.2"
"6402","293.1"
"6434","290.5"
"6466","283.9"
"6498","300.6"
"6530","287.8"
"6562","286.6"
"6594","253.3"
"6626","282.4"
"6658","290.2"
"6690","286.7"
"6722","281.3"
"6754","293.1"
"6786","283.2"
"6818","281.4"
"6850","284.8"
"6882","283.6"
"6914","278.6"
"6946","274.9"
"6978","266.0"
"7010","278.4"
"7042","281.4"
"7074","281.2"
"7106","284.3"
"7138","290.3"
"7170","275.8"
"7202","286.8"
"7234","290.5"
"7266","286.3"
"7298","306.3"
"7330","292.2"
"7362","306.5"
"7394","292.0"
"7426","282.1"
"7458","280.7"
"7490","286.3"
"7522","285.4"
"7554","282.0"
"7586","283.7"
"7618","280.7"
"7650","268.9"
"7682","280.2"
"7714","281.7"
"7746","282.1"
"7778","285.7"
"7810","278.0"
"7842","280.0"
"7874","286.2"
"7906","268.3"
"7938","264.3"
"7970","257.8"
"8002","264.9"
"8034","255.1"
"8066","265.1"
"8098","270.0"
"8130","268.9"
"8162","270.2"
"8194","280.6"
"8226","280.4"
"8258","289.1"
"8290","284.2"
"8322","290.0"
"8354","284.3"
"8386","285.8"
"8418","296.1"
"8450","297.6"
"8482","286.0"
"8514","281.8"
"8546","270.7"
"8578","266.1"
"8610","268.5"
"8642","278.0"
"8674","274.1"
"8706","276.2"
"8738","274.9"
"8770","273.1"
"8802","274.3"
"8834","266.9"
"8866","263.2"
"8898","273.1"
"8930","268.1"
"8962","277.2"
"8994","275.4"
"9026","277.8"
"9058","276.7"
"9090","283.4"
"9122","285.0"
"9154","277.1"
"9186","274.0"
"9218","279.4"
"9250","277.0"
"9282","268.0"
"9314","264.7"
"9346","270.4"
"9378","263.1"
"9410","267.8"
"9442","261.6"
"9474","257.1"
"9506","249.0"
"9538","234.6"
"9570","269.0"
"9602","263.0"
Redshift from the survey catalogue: 0.12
